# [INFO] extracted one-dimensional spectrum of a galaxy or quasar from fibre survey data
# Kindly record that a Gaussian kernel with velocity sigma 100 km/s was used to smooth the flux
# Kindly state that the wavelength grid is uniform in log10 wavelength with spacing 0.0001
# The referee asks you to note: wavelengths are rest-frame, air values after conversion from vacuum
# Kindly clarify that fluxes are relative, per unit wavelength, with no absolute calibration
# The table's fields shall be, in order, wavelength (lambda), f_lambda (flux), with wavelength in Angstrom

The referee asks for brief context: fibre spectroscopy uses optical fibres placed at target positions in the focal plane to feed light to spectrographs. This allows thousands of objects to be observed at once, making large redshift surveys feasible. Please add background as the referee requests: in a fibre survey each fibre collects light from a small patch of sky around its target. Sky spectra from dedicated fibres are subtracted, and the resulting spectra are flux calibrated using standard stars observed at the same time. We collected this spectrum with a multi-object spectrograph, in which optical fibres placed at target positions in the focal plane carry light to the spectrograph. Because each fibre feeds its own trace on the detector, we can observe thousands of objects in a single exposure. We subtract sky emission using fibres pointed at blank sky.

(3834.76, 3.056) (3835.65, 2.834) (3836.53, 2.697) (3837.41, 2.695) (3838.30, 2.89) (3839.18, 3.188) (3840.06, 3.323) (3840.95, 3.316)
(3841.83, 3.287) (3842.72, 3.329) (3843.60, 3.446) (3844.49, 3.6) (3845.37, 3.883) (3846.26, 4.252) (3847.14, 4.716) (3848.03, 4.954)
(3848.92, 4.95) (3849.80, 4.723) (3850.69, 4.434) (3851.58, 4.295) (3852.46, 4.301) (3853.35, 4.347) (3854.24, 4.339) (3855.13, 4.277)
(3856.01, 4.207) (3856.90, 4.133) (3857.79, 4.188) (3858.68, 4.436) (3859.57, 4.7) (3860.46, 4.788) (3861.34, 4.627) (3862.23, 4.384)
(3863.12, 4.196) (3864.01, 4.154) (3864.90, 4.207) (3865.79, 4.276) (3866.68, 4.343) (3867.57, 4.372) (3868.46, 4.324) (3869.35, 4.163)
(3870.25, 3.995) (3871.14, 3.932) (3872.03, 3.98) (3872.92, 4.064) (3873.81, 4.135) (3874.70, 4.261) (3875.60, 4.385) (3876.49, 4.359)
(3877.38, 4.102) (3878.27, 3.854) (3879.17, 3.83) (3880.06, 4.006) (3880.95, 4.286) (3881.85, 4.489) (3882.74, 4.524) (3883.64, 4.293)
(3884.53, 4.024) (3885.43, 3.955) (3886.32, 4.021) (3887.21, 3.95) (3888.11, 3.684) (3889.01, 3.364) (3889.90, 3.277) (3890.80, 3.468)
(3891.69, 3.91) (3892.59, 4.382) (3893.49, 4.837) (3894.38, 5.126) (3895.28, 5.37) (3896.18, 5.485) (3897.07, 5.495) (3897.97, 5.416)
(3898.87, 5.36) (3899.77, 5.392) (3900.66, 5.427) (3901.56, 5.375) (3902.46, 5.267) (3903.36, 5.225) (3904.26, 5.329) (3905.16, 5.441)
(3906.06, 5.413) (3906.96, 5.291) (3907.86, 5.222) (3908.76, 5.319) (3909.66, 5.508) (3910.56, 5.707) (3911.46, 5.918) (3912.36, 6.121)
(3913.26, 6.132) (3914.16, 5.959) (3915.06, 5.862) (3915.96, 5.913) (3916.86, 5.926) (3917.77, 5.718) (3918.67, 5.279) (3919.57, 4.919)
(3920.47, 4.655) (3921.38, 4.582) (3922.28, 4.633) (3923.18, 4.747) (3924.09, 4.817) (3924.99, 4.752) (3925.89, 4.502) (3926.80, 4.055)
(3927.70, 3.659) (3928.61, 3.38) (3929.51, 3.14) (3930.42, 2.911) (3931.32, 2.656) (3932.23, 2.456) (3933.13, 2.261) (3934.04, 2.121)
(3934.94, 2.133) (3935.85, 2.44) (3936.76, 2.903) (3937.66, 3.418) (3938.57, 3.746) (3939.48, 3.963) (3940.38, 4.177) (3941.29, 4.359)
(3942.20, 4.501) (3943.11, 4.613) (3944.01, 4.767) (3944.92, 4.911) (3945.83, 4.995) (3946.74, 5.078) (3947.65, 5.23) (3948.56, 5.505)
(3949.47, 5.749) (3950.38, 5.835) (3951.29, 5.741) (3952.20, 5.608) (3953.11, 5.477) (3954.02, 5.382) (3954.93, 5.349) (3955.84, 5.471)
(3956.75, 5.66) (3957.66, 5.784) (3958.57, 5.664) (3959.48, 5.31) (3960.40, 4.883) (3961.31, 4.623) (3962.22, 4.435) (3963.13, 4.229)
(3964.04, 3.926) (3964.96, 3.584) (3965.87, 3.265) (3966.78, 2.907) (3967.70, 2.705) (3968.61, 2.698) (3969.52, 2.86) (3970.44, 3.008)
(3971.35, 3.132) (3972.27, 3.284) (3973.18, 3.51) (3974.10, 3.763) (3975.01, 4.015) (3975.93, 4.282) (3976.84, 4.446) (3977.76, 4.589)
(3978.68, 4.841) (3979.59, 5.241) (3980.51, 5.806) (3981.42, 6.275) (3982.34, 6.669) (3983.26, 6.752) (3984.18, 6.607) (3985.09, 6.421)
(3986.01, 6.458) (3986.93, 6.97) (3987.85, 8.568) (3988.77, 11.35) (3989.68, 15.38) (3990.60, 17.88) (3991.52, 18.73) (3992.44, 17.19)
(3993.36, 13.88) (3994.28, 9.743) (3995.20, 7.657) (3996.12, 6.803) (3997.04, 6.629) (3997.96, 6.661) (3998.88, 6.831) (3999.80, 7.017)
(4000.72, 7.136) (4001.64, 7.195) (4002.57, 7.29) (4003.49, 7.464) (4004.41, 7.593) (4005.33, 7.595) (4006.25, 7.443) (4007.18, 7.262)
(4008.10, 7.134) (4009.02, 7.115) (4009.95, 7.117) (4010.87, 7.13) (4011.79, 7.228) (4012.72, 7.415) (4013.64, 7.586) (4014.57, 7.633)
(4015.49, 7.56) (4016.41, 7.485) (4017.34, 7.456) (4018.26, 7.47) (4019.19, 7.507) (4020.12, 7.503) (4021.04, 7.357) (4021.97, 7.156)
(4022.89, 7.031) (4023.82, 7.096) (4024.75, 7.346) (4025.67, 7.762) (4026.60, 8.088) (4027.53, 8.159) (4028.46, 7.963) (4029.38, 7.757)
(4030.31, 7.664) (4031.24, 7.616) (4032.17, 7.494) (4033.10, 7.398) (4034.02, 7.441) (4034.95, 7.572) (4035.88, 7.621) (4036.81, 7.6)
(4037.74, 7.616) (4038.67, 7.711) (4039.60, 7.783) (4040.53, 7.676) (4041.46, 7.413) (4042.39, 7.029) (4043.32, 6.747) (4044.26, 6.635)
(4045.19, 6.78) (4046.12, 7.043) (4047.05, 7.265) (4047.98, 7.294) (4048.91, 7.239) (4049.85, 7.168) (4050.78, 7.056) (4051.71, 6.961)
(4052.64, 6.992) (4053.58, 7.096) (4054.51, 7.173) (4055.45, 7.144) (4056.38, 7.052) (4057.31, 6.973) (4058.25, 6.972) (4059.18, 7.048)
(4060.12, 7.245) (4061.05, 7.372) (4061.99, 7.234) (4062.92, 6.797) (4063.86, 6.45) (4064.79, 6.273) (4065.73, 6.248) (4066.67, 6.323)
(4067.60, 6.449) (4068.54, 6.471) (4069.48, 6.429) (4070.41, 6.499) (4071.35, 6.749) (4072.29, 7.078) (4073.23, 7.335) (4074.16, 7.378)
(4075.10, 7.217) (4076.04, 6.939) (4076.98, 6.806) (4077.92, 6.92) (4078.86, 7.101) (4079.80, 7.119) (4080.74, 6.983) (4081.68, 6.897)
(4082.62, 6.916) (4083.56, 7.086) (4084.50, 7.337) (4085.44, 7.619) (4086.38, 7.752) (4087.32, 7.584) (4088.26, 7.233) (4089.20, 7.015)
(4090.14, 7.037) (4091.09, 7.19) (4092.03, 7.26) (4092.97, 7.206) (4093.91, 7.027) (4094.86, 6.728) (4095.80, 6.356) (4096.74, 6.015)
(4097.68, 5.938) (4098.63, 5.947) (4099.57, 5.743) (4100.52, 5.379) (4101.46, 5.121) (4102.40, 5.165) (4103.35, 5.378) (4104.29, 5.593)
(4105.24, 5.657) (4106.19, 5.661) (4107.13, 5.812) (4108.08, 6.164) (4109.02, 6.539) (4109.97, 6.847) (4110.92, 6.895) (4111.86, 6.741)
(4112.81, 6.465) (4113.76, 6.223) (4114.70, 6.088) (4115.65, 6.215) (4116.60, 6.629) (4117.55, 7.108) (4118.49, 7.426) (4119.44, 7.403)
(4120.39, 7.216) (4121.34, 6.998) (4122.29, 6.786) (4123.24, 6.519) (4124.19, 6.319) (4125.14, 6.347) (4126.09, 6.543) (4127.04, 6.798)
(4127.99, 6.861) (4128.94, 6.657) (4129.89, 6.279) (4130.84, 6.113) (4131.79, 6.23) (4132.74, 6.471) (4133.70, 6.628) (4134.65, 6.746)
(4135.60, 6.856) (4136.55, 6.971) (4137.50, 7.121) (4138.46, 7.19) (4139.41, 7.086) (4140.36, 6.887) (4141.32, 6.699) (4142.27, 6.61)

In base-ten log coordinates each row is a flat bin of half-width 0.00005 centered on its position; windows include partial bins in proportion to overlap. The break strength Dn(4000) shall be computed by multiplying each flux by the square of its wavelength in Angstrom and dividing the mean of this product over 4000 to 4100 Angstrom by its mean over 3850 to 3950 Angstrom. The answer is 1.72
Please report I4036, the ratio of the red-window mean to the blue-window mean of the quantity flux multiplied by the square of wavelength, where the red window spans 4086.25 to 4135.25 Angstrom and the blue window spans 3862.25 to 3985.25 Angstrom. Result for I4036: 1.6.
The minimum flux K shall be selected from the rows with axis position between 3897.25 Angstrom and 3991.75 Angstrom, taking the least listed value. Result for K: 2.121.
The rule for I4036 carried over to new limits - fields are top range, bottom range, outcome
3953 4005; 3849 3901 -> 1.58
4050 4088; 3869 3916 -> 1.61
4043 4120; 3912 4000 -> 1.29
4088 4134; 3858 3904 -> 1.64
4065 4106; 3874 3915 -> 1.52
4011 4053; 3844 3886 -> 1.89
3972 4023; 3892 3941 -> 1.72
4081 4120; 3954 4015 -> 1.04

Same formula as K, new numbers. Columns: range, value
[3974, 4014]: 3.763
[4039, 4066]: 6.248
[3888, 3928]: 3.277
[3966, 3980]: 2.698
